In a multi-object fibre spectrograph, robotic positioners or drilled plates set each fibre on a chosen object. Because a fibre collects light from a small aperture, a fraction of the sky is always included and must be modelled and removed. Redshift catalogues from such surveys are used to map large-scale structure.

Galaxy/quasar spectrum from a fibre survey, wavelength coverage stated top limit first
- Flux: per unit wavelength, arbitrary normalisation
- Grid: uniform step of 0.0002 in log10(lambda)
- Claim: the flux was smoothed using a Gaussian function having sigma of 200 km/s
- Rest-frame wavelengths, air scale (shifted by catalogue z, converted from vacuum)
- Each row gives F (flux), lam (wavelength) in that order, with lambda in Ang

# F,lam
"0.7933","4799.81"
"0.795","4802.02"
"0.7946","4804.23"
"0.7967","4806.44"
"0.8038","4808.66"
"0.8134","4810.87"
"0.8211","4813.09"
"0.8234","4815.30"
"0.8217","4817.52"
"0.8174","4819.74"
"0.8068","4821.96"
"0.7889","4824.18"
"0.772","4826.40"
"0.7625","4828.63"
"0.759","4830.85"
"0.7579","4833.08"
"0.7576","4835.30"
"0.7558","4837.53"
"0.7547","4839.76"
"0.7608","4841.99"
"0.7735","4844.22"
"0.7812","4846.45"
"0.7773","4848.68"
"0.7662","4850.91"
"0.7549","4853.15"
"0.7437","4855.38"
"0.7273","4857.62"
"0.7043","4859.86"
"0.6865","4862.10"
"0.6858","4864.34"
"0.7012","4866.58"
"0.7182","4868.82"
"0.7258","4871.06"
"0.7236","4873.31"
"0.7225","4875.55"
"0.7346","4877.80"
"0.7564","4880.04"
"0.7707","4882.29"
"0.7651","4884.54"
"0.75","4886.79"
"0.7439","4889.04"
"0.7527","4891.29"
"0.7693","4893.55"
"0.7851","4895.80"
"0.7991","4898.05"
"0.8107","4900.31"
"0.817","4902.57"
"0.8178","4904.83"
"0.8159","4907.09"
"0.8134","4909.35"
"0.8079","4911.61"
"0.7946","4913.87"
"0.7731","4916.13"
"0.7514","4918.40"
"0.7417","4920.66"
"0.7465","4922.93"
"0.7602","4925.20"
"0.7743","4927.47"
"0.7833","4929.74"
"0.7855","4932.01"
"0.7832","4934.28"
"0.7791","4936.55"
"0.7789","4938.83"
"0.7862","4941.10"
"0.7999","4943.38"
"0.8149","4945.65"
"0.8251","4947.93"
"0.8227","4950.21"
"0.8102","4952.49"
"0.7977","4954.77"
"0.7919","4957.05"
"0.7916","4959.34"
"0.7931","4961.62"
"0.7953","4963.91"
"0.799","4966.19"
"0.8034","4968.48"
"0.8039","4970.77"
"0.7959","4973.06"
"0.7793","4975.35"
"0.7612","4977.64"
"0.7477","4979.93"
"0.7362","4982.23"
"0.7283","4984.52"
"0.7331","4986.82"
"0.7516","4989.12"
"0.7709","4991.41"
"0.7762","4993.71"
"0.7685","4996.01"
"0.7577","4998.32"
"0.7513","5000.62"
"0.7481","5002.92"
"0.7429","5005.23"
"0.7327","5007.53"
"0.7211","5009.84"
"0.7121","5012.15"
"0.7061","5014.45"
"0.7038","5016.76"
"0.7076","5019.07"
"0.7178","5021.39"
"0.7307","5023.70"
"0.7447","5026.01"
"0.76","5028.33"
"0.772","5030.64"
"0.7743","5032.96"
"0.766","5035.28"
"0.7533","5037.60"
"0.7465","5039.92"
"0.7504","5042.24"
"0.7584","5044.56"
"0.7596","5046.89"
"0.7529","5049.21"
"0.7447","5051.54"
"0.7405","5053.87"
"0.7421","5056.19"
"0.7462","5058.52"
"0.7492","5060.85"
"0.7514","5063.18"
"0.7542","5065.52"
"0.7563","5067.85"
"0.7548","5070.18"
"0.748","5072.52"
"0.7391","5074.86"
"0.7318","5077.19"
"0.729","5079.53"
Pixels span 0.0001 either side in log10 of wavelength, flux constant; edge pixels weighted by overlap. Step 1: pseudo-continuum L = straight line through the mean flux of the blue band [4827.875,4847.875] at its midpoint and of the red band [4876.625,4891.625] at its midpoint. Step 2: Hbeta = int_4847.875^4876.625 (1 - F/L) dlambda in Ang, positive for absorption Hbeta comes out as 1.2 Ang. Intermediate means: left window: 0.763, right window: 0.753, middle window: 0.725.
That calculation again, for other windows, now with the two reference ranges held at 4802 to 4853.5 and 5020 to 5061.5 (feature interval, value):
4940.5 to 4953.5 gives -0.8 Ang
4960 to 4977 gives -0.7 Ang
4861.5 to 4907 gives 1.2 Ang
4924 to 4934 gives -0.1 Ang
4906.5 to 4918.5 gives -0.4 Ang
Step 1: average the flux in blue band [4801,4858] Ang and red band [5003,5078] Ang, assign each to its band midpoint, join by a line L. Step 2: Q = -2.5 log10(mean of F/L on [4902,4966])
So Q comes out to -0.041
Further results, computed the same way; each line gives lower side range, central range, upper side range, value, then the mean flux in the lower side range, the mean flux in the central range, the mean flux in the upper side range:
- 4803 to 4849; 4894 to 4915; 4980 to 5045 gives -0.05 mag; 0.786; 0.806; 0.744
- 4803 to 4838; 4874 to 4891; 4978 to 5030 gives 0.04 mag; 0.791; 0.749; 0.739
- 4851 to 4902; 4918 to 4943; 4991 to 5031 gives -0.04 mag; 0.744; 0.771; 0.739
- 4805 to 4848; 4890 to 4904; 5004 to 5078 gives -0.02 mag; 0.786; 0.789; 0.743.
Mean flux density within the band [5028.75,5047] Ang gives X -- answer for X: 0.76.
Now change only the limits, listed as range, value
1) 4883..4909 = 0.785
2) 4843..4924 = 0.759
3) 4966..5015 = 0.755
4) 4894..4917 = 0.803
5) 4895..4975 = 0.793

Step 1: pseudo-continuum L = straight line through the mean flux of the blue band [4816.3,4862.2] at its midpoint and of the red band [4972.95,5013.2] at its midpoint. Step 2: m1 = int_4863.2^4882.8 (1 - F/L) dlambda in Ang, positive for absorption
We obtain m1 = 0.9 Ang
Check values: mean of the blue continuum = 0.765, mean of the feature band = 0.725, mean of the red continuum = 0.75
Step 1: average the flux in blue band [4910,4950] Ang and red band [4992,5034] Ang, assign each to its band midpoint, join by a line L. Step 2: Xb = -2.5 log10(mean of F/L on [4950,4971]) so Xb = -0.04 mag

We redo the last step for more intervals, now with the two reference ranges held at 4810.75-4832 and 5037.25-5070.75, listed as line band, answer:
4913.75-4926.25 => 0.027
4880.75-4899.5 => 0.023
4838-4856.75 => 0.041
